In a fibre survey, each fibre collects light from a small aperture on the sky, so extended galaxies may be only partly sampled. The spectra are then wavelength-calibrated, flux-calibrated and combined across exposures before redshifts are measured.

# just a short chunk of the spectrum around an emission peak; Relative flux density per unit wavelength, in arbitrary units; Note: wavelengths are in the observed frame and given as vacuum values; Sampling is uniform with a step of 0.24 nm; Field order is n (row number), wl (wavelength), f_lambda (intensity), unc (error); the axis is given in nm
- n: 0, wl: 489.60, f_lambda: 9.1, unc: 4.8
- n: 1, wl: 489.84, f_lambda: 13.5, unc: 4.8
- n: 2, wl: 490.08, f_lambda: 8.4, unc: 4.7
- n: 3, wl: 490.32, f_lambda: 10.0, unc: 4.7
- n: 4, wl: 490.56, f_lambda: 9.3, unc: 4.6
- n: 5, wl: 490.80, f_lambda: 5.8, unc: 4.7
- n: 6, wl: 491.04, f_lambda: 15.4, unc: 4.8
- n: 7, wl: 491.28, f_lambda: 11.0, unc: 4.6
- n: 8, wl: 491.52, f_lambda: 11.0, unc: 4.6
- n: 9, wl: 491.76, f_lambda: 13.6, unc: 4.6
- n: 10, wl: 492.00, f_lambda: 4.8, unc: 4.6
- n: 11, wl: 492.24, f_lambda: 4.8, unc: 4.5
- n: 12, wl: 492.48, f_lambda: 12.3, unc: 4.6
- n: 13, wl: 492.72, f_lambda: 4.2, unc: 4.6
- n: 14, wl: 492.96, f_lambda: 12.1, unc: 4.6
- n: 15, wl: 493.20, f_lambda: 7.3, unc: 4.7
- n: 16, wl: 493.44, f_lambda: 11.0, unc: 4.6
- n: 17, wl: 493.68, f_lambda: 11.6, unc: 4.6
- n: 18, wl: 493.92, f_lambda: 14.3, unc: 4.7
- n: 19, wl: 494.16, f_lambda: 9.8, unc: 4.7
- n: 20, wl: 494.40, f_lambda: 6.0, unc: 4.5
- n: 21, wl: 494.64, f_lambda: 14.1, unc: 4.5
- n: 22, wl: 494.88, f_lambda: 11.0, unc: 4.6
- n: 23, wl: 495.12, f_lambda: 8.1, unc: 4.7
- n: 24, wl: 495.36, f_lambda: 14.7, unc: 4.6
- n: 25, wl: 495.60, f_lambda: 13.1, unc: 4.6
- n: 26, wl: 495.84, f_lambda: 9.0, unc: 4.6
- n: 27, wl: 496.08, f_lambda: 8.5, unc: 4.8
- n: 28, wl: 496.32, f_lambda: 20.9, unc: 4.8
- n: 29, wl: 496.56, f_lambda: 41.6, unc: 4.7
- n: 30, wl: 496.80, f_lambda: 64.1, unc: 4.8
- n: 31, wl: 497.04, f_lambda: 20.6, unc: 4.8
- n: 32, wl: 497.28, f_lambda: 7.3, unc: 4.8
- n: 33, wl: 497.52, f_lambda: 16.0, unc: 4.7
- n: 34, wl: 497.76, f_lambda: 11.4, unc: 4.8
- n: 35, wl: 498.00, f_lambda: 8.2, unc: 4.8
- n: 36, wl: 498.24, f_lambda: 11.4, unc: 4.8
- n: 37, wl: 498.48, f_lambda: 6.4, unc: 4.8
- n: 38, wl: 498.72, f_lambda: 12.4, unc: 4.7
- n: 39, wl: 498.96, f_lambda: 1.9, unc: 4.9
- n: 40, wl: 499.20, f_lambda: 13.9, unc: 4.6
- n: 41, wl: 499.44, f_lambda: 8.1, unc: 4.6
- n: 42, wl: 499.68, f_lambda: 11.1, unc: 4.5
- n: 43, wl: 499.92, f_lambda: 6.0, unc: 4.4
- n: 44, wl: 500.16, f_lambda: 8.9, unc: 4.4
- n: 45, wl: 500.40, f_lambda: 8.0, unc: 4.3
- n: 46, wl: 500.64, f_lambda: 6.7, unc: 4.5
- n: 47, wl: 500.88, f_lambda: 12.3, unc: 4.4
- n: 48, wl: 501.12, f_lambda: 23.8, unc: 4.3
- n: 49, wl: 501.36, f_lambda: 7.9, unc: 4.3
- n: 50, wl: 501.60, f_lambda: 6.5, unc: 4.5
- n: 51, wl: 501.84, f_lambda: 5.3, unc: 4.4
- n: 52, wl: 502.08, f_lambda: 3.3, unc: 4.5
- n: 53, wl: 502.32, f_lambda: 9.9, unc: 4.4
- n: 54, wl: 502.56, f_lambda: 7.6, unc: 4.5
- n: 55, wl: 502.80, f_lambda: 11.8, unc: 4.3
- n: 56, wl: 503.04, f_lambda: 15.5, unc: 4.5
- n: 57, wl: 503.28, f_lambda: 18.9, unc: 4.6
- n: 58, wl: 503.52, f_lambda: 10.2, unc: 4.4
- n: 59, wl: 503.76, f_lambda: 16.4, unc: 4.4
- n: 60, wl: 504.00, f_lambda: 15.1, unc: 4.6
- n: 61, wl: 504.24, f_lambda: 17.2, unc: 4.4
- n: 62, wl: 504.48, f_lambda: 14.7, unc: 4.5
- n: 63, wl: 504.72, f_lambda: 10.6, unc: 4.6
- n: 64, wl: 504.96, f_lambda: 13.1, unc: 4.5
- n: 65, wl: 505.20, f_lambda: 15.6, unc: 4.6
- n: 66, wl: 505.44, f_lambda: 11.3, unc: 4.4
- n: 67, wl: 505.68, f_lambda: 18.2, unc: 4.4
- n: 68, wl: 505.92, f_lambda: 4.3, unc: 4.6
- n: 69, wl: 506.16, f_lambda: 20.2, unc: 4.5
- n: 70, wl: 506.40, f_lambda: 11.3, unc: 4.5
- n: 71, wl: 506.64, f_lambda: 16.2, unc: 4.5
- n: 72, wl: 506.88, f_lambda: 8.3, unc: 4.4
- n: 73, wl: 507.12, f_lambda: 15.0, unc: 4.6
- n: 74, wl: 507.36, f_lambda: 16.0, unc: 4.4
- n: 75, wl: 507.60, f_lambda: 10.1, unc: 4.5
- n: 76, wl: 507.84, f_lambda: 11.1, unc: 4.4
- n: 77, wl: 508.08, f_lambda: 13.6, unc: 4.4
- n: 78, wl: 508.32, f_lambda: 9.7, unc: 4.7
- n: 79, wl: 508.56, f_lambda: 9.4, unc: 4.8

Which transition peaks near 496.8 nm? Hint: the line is [O II] 3727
